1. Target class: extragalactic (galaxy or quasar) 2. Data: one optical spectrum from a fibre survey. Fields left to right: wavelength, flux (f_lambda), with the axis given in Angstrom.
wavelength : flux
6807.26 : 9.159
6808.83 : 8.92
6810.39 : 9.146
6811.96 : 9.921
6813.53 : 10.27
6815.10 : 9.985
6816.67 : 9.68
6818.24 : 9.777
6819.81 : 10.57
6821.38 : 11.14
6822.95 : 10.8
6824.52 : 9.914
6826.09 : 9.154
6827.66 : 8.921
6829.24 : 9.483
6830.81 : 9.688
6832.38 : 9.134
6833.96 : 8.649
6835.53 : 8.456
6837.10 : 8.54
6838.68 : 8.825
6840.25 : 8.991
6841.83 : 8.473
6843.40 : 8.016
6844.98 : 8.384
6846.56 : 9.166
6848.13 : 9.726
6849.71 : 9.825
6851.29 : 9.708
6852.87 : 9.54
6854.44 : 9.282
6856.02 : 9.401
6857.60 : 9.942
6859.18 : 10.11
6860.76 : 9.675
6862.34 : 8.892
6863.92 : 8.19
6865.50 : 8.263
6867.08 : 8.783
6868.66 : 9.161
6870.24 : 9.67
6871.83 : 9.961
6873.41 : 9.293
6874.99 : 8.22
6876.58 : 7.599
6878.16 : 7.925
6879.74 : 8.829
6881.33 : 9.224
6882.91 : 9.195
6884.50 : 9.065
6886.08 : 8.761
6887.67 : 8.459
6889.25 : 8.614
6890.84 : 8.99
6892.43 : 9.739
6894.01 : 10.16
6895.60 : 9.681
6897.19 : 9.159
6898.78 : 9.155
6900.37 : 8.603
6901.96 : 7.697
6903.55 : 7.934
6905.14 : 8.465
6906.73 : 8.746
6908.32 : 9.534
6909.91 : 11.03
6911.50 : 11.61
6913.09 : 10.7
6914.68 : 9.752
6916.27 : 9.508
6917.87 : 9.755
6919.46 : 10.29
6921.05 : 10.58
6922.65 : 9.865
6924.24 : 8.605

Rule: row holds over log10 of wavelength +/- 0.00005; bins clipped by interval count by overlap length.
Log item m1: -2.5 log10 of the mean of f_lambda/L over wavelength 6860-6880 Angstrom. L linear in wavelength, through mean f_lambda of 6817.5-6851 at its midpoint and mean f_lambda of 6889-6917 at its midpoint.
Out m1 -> 0.07 mag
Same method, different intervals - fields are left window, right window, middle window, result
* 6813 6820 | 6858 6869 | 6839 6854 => 0.034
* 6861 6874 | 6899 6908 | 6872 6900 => -0.031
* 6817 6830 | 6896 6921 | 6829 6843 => 0.118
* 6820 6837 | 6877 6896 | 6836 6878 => 0.028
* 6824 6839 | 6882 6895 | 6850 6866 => -0.028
